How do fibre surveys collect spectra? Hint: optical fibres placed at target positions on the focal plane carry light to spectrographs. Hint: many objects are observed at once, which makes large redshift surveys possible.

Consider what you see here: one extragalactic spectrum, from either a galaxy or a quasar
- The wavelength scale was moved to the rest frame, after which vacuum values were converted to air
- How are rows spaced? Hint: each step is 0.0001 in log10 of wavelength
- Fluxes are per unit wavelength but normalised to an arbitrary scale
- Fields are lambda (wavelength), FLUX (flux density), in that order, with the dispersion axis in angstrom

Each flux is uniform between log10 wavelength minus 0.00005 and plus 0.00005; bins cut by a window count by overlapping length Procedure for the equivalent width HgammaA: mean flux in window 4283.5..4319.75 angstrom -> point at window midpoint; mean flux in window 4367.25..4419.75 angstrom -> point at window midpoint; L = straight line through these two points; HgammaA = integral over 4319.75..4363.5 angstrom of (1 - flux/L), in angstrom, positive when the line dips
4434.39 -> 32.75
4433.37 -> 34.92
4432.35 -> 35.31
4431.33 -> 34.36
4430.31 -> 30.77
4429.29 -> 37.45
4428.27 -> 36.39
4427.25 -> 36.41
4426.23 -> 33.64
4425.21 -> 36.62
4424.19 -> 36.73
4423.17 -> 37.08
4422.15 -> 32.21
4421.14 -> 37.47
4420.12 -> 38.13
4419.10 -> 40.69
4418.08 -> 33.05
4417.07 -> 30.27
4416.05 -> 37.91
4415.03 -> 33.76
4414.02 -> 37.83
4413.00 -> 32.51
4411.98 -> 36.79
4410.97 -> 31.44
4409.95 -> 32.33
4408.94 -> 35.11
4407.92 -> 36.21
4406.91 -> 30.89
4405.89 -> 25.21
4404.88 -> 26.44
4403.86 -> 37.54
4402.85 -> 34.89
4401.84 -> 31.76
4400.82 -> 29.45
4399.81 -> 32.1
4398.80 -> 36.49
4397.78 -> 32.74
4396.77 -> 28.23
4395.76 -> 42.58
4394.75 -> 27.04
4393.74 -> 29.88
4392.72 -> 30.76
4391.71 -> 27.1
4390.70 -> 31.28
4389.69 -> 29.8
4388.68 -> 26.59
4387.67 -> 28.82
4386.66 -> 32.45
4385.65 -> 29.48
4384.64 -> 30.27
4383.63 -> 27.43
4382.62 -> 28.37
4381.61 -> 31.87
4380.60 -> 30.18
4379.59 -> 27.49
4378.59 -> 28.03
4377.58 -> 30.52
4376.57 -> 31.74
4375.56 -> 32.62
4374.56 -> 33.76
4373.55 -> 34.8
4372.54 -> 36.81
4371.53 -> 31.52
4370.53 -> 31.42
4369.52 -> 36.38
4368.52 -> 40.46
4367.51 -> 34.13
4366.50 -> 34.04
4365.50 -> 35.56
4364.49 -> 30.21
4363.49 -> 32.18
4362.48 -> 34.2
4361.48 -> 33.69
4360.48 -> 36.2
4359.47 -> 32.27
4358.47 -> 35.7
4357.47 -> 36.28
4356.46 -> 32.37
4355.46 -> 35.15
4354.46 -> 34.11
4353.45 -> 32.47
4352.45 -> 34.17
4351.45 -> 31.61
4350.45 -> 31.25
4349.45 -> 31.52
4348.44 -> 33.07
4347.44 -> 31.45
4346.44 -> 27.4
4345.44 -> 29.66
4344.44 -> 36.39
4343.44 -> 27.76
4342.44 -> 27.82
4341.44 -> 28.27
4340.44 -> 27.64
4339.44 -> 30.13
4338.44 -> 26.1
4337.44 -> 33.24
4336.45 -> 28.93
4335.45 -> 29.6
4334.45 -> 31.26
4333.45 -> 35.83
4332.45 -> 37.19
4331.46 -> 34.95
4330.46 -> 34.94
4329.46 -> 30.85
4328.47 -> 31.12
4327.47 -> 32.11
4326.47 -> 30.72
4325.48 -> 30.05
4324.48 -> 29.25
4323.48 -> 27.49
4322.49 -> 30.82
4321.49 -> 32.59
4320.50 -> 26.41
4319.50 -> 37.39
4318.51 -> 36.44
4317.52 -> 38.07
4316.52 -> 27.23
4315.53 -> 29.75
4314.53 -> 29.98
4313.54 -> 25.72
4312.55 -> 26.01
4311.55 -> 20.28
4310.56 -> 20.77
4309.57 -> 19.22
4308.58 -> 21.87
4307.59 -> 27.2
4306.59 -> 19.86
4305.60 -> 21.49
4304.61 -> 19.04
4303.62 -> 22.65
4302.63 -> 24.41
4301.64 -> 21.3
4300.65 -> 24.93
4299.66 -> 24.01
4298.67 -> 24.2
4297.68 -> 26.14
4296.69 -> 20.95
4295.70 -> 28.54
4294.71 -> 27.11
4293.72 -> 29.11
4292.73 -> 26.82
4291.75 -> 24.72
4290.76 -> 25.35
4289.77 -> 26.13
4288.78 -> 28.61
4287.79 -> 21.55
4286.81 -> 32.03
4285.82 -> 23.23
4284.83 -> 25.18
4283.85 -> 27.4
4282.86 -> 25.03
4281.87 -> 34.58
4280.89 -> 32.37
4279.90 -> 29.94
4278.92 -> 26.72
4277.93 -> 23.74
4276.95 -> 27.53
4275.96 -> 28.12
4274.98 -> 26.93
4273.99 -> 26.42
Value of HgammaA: -4.88 angstrom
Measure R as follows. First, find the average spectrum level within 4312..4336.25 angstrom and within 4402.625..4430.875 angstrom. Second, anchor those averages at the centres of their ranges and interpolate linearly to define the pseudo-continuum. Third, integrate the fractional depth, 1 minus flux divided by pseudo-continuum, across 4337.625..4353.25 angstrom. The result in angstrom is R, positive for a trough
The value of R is 0.9 angstrom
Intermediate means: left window 31.4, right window 34.5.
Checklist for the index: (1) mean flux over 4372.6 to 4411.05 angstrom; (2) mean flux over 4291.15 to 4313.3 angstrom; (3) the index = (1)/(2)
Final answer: 1.3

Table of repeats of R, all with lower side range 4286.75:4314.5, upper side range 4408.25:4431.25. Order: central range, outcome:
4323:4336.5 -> -2.45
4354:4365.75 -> -1.69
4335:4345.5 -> -0.64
